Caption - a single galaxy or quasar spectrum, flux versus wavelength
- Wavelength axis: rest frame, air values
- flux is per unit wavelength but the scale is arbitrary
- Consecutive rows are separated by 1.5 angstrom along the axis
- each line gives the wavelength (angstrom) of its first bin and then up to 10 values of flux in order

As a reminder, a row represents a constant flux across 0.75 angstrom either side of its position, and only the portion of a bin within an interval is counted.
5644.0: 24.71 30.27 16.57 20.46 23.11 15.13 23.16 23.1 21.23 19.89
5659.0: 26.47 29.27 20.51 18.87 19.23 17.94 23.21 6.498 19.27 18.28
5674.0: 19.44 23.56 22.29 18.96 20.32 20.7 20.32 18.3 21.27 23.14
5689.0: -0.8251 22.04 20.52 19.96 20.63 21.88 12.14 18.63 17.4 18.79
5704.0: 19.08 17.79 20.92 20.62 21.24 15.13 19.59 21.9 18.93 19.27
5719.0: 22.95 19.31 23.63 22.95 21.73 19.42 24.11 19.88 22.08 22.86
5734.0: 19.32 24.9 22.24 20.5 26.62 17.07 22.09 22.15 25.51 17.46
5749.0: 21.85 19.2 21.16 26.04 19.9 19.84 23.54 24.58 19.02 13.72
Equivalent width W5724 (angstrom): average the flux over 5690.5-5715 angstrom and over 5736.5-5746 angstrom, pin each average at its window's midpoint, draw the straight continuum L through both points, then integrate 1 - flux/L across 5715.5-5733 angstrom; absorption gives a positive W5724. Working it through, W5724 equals -0.5 angstrom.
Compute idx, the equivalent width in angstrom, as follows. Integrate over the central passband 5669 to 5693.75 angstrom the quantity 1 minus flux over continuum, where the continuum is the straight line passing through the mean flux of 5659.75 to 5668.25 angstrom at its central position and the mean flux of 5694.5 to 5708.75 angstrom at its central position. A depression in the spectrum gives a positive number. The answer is 1.9 angstrom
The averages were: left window 21.4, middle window 18.6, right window 18.7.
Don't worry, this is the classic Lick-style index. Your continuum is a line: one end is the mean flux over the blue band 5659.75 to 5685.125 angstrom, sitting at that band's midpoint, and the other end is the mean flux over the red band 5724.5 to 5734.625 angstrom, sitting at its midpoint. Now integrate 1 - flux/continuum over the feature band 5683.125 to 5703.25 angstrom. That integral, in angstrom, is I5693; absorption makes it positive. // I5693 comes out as 2.29 angstrom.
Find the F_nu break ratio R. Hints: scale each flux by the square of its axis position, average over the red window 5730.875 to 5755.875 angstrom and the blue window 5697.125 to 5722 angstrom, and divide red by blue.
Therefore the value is 1.2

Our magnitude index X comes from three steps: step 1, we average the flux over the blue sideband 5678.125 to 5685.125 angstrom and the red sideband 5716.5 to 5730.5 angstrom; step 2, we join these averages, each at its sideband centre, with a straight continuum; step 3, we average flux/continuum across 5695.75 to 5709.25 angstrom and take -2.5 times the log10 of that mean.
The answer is 0.11 mag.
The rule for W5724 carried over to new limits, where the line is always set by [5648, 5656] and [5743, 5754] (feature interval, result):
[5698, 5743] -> 2.23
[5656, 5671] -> 0.64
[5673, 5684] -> 0.29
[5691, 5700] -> 0.98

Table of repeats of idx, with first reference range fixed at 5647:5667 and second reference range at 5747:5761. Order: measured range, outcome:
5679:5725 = 4.4 angstrom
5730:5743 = -0.3 angstrom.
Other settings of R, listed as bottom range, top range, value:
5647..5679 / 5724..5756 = 1.09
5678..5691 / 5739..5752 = 1.21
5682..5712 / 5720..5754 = 1.20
